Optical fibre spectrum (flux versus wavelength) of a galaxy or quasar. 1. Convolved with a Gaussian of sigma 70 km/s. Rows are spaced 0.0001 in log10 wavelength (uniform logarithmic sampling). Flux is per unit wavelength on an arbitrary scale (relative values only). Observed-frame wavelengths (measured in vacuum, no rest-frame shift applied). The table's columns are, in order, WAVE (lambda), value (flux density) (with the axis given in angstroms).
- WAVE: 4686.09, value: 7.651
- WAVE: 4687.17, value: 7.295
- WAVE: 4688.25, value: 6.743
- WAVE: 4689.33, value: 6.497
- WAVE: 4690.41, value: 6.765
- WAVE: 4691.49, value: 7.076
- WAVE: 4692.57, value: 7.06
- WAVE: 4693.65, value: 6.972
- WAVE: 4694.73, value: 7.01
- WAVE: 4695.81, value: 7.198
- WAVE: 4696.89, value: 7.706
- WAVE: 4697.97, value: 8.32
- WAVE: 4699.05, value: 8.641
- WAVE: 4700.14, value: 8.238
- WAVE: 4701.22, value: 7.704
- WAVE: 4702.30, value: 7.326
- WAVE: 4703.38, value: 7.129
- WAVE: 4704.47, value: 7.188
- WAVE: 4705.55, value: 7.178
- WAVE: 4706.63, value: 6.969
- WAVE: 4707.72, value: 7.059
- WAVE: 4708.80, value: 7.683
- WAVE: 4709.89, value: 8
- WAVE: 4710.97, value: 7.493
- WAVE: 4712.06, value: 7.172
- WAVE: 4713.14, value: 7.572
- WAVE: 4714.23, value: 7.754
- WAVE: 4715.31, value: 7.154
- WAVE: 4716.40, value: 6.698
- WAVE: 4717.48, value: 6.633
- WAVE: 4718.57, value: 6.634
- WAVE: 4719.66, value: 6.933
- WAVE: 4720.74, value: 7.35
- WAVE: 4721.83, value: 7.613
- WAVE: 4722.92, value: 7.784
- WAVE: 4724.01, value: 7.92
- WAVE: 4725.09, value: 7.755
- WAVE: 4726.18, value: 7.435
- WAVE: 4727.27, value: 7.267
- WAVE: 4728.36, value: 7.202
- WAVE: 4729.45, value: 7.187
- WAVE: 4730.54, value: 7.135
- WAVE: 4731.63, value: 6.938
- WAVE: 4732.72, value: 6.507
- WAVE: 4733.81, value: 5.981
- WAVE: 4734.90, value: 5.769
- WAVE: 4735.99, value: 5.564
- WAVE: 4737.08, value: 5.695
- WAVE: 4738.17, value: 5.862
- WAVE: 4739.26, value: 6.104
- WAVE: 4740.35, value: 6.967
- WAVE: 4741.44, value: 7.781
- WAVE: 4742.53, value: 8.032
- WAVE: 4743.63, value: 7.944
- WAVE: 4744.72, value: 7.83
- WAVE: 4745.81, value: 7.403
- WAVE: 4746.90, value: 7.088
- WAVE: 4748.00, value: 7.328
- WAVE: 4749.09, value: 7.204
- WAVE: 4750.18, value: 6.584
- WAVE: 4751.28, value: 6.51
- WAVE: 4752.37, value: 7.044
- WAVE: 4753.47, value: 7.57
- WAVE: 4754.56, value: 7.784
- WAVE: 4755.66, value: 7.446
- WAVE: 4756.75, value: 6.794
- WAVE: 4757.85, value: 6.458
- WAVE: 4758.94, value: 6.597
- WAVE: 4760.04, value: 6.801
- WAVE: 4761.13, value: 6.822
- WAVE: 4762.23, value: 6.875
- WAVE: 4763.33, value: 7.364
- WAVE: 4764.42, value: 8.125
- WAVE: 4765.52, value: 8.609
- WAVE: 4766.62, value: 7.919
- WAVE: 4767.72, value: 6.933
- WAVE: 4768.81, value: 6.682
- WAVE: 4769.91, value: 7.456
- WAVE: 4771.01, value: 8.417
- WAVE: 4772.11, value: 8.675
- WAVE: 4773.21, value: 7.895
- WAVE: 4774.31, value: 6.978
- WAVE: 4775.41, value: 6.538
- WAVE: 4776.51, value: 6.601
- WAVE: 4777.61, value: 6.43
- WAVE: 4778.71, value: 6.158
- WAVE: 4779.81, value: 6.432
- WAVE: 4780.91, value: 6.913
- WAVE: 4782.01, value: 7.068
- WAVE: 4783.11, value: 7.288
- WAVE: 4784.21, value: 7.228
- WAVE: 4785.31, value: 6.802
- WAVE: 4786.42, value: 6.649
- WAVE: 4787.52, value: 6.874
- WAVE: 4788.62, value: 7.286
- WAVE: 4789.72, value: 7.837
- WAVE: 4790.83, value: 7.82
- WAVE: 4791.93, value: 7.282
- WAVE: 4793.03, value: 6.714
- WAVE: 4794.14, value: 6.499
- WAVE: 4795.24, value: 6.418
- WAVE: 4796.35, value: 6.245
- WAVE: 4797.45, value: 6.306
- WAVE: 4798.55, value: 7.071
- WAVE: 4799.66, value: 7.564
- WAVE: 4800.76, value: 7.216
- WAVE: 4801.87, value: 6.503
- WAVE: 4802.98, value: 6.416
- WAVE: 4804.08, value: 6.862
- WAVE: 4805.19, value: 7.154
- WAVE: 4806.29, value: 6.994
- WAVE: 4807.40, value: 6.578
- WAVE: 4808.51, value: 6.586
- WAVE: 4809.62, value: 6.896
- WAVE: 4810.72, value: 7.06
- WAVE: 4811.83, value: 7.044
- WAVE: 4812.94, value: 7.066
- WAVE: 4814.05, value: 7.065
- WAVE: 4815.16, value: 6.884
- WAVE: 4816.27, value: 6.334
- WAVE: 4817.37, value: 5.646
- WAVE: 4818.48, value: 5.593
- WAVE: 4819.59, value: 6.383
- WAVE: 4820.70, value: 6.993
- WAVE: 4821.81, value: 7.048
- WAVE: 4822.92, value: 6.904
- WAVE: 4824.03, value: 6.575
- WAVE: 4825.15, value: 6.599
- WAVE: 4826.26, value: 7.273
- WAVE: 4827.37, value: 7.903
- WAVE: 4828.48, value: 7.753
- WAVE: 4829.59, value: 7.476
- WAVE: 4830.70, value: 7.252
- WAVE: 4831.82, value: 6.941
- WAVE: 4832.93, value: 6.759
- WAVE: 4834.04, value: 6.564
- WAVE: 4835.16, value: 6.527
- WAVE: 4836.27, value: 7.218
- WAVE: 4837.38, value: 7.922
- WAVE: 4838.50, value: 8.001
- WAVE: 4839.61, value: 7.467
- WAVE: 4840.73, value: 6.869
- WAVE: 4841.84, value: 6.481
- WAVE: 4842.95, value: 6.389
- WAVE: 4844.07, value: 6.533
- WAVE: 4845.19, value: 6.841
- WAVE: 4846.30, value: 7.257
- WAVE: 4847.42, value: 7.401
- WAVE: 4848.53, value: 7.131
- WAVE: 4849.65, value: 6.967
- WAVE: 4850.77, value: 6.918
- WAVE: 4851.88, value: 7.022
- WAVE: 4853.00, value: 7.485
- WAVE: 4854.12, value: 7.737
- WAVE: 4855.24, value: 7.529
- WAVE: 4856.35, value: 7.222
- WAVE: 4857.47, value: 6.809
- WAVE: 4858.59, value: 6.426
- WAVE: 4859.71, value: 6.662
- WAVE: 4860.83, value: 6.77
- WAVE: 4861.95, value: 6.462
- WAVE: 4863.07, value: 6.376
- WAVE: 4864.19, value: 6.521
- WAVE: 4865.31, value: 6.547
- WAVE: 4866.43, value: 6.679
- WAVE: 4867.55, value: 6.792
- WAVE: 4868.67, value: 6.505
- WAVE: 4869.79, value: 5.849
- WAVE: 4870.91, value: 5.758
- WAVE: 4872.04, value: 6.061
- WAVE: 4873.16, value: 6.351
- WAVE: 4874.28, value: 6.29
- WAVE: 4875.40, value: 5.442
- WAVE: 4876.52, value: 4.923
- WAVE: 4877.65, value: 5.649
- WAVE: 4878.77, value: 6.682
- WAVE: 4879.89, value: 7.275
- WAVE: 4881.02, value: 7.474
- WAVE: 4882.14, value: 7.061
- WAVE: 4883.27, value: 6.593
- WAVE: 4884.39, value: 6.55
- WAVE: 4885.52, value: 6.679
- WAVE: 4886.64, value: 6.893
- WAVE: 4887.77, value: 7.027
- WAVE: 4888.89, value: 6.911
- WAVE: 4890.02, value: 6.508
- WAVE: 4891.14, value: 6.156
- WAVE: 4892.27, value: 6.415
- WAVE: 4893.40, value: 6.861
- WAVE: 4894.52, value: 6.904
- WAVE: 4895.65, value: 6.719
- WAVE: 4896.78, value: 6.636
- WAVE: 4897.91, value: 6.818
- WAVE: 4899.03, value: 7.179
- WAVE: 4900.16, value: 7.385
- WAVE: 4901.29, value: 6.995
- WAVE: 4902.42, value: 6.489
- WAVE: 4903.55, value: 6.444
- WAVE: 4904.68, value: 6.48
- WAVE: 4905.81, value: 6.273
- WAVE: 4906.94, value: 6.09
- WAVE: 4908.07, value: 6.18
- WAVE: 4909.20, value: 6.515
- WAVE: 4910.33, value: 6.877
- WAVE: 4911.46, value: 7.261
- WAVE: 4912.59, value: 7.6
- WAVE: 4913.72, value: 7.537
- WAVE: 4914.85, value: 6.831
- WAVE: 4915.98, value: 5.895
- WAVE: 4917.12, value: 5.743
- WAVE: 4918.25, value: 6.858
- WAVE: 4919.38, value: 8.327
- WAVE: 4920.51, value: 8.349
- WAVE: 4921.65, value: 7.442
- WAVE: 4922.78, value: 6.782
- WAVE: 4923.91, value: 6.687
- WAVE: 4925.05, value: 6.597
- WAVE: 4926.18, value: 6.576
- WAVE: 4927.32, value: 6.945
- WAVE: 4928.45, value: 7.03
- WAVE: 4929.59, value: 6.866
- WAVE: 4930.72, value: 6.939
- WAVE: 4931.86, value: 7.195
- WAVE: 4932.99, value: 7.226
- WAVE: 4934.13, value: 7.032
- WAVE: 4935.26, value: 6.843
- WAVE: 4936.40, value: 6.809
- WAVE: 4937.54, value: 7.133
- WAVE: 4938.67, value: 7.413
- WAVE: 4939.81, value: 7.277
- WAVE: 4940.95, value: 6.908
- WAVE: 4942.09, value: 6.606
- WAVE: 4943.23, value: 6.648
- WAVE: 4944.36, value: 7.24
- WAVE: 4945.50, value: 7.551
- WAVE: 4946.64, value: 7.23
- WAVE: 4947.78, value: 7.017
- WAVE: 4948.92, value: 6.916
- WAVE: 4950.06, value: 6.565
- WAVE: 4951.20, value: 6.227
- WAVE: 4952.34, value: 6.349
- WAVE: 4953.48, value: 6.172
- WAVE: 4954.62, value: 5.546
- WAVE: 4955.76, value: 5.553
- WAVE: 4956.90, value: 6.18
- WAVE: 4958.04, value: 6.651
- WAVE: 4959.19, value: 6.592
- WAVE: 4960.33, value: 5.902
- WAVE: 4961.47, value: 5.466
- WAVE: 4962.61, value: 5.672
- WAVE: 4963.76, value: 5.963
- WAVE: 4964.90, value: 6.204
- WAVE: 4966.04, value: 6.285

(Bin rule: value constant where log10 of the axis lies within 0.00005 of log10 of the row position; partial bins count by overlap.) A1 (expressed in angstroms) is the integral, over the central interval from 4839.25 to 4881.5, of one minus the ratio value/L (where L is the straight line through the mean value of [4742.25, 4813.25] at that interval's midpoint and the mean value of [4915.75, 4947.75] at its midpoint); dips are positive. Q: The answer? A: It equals 2.3 angstroms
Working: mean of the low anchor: 7.1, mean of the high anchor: 7.02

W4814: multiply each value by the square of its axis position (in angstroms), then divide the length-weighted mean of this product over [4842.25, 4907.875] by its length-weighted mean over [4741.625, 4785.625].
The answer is 0.97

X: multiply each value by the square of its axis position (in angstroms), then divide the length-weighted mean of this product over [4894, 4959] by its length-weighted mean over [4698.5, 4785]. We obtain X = 1.03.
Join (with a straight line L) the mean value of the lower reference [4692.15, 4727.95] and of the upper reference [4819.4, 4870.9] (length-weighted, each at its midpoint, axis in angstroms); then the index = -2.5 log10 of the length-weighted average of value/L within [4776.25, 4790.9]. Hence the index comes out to 0.03 mag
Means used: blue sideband 7.41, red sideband 6.94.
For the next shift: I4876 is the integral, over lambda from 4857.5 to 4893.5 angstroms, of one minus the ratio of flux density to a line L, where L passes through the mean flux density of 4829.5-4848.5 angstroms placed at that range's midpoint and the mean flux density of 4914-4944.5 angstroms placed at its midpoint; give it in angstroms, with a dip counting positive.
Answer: 2.78 angstroms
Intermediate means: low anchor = 7.05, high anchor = 6.97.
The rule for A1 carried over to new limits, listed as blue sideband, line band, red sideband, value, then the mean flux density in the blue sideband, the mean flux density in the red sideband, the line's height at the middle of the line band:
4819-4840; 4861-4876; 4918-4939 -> 1.8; 7.13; 7.11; 7.12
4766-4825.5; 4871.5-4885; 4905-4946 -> 1.1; 6.92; 6.94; 6.93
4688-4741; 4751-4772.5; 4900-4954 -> -0.9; 7.12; 6.88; 7.06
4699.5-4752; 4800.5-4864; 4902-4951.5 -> 0.8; 7.13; 6.9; 7.01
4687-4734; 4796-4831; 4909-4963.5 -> 1.0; 7.28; 6.78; 7.05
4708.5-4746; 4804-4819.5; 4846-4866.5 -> 0.7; 7.1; 6.94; 7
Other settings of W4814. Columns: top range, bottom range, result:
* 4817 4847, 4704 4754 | 1.02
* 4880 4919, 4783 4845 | 1.01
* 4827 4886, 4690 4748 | 1.00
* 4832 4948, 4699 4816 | 1.02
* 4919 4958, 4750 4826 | 1.05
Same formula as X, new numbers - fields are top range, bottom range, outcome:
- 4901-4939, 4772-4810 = 1.05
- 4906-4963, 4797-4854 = 1.02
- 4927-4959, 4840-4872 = 1.04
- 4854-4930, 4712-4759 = 1.01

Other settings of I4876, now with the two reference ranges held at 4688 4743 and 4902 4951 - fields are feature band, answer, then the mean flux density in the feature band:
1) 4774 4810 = 1.0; 6.85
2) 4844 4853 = -0.1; 7.07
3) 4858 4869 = 0.6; 6.57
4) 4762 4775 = -1.1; 7.67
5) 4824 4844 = -0.3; 7.11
